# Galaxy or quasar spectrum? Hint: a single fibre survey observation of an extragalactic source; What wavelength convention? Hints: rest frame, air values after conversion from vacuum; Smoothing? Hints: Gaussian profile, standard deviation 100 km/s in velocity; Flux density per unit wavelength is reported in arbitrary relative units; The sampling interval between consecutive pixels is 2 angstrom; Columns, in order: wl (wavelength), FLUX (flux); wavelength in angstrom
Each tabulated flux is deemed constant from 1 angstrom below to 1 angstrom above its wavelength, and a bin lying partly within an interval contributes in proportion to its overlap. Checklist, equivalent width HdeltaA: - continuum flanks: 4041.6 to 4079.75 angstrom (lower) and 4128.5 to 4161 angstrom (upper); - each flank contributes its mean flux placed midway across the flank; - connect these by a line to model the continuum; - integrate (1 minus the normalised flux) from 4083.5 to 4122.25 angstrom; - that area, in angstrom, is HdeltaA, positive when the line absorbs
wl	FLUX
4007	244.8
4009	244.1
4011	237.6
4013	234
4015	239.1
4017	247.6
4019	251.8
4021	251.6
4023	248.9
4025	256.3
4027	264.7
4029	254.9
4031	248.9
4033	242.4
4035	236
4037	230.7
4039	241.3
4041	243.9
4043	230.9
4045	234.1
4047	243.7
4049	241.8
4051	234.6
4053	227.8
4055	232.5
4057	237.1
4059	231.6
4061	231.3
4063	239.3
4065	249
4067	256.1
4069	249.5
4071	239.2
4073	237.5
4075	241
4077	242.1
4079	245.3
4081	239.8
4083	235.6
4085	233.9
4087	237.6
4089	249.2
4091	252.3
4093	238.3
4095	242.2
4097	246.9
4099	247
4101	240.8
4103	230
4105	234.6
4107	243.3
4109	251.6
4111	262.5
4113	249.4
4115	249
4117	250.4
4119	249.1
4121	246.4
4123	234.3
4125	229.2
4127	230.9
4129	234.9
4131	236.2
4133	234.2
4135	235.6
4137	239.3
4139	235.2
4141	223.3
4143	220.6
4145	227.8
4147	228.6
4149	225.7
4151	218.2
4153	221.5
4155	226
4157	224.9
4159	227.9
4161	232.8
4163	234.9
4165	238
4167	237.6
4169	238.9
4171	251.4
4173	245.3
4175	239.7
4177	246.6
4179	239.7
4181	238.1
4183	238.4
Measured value -1.8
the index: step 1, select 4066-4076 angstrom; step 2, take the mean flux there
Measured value 245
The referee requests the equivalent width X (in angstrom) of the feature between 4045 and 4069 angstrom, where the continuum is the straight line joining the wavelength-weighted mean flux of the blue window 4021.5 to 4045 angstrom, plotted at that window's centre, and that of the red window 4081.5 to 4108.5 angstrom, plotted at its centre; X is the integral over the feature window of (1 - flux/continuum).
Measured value 0.5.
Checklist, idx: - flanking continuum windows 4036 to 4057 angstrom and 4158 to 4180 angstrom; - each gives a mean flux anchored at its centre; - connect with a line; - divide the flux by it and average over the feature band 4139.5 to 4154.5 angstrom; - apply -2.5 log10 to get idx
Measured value 0.069 mag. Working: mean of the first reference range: 236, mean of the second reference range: 239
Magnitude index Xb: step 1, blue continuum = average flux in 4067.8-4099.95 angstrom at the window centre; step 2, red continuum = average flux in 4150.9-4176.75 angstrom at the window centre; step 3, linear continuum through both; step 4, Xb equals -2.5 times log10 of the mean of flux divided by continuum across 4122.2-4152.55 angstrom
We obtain 0.03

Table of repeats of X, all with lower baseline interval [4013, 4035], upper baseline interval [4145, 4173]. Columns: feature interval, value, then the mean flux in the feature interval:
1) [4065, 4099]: -0.2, 243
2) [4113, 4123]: -0.4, 247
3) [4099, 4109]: 0.0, 240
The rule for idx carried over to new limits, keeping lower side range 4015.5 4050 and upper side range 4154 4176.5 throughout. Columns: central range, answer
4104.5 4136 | -0.012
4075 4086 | 0.011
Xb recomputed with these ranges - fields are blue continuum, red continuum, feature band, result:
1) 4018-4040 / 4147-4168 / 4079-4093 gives -0.01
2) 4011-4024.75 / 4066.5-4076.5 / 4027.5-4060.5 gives 0.03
